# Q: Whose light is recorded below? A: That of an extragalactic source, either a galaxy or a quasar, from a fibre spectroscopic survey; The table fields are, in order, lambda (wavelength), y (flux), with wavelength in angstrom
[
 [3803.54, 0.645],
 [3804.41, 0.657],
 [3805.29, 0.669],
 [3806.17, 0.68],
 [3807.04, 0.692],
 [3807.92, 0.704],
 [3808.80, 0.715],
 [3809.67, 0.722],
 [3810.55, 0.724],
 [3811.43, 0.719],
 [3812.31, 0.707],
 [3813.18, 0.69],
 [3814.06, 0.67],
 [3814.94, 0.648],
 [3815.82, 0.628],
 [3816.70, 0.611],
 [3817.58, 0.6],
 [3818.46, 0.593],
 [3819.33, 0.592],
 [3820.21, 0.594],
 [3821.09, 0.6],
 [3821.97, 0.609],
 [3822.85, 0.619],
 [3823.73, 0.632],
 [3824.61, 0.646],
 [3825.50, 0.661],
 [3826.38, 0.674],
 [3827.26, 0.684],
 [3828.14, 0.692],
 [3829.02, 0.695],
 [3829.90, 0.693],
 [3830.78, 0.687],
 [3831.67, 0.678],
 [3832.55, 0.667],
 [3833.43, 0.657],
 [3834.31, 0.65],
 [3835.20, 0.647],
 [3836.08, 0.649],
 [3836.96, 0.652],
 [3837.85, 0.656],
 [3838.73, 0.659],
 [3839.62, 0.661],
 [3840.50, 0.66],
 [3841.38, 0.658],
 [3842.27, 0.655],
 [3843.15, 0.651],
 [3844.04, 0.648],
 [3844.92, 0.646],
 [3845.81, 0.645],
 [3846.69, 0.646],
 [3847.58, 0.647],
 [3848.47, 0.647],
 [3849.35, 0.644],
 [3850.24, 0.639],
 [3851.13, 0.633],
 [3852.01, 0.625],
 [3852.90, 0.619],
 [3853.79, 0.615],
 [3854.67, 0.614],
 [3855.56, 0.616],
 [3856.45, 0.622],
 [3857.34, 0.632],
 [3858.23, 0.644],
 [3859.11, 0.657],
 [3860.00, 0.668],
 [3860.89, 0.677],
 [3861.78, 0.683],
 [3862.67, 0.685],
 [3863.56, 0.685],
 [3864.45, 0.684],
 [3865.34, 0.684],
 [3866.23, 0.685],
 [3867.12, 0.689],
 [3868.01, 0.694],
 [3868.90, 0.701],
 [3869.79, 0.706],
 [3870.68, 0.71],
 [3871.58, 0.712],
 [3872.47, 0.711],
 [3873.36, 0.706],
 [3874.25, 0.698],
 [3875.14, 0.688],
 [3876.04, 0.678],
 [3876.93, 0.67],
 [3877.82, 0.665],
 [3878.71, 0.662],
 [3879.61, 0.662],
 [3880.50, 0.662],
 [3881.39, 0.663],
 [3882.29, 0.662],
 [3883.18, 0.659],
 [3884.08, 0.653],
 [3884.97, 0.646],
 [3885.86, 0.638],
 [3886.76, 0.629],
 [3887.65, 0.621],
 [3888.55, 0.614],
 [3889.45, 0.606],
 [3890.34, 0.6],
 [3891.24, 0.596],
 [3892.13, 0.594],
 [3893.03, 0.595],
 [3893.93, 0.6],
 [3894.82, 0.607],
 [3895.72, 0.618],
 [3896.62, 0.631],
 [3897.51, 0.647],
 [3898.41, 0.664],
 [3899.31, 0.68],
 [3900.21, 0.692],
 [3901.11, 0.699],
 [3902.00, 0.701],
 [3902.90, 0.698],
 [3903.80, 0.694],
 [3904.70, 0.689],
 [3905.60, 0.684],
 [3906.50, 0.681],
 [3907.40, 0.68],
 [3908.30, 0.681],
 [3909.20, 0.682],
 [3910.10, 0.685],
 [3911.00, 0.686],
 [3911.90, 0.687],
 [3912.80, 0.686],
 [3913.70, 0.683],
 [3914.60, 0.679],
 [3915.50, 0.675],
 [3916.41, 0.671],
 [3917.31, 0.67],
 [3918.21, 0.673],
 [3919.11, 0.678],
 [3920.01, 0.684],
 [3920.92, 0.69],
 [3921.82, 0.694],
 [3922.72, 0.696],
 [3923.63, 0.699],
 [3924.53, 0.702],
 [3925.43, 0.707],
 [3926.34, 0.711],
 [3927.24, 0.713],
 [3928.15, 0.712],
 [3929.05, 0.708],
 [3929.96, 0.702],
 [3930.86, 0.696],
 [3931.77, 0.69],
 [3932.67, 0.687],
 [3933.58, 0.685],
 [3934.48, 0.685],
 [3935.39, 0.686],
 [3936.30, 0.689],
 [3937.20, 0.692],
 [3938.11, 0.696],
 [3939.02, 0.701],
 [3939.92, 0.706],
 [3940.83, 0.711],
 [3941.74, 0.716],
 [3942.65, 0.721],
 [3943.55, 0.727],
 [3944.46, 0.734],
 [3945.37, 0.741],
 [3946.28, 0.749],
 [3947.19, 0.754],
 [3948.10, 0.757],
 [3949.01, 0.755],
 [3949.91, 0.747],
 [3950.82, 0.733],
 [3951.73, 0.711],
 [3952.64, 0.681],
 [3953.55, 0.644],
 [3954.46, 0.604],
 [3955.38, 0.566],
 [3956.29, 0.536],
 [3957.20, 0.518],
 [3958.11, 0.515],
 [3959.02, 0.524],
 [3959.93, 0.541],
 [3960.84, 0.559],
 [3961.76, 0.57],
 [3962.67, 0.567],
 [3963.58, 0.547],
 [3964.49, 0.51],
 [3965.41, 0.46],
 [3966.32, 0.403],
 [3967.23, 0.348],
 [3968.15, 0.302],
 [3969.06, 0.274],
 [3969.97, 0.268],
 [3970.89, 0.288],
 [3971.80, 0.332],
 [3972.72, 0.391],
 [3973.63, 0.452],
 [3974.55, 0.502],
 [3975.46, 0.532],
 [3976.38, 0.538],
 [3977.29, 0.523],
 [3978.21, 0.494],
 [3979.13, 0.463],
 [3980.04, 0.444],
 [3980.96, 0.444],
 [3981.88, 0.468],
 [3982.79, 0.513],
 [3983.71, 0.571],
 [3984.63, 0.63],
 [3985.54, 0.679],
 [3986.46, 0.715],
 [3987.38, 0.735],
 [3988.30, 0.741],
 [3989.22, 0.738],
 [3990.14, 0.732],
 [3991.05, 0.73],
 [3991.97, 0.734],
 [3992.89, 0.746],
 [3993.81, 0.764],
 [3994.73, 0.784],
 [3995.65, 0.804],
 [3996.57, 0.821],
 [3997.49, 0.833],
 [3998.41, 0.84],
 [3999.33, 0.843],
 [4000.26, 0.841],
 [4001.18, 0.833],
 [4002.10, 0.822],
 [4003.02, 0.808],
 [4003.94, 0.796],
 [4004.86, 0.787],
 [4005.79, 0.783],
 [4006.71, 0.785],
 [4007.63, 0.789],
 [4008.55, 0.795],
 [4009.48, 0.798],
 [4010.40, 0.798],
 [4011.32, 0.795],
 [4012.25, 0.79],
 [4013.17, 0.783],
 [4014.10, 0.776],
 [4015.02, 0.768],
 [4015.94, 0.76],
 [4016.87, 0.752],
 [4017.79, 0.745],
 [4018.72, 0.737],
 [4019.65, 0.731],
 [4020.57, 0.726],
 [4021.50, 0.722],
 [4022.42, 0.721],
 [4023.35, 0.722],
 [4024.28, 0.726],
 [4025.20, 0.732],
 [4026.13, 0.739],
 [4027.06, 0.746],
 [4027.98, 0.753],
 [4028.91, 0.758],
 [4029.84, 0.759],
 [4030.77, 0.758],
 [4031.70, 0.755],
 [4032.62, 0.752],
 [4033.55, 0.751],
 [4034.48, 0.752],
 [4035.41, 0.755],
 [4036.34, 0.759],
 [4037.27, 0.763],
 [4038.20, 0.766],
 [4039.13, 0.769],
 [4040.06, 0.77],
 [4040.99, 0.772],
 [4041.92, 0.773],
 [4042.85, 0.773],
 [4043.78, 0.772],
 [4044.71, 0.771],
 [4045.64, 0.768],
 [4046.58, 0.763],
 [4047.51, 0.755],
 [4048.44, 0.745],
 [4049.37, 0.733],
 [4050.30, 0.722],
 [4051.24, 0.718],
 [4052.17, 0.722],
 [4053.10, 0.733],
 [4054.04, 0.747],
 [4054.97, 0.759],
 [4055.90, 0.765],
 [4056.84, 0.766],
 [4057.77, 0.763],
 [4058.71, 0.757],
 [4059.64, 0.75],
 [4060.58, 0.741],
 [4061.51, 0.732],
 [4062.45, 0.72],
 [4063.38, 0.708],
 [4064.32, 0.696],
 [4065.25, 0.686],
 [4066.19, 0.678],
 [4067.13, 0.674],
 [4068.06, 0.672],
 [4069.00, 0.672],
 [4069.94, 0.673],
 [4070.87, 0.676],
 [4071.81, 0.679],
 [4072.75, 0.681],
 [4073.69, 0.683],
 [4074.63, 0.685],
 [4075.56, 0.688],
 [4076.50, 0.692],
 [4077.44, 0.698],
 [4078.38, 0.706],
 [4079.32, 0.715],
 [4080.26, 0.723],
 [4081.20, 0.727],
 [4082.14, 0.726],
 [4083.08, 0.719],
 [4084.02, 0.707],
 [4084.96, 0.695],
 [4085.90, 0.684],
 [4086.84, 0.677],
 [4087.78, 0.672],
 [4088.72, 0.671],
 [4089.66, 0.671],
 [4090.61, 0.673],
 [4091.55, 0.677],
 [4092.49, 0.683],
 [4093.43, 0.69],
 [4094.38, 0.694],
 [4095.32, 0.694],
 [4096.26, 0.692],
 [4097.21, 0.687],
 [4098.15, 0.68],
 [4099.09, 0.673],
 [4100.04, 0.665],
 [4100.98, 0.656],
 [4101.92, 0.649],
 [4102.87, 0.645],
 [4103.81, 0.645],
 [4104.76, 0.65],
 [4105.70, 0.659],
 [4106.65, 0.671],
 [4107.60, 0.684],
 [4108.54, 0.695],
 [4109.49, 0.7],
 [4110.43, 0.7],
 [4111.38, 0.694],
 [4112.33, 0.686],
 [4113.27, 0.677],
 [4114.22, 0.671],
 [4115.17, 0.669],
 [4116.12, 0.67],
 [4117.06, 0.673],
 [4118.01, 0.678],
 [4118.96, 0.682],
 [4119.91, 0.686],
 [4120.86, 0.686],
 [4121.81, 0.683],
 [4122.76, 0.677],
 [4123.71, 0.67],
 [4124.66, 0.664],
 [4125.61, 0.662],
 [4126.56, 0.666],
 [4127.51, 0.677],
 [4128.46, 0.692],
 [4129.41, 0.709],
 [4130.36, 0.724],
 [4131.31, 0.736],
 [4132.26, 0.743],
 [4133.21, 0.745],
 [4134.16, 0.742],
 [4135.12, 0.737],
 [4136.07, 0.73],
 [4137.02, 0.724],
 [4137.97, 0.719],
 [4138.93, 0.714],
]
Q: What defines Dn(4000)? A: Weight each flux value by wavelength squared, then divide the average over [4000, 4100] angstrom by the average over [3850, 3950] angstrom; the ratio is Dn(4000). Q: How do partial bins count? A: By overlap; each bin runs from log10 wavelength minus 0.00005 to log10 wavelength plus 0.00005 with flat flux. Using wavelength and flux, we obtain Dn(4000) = 1.2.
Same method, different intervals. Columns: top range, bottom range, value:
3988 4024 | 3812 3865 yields 1.30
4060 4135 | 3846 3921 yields 1.16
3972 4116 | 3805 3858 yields 1.21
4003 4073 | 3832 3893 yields 1.24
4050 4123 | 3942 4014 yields 1.14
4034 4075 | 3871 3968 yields 1.19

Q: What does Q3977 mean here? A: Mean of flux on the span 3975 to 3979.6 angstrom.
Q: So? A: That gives 0.51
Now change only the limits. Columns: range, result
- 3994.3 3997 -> 0.803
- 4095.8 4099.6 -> 0.682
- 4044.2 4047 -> 0.766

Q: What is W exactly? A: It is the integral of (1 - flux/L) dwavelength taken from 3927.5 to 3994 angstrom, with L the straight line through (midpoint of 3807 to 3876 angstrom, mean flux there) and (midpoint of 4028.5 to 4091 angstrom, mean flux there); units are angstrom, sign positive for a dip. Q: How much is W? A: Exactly 8.8 angstrom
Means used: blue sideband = 0.661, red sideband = 0.725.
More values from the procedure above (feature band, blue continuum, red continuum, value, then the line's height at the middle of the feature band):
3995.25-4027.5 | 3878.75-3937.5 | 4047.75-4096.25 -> -4.0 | 0.693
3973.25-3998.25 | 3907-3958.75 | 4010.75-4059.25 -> 2.9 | 0.721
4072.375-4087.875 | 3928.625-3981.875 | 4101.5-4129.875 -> -1.1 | 0.655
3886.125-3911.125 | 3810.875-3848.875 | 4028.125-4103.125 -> 0.7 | 0.671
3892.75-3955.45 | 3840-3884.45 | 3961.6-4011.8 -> -4.2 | 0.646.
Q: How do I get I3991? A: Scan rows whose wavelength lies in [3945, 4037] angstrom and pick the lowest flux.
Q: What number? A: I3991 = 0.268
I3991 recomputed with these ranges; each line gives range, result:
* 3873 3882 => 0.662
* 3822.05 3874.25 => 0.614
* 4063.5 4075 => 0.672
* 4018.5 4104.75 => 0.645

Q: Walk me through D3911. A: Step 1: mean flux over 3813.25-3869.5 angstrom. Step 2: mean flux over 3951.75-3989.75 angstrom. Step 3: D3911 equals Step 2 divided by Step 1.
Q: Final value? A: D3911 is 0.8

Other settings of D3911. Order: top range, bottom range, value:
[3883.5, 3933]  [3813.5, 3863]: 1.04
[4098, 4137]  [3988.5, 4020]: 0.88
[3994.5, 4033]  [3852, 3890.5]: 1.17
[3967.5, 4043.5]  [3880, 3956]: 1.02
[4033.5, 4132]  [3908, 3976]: 1.13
